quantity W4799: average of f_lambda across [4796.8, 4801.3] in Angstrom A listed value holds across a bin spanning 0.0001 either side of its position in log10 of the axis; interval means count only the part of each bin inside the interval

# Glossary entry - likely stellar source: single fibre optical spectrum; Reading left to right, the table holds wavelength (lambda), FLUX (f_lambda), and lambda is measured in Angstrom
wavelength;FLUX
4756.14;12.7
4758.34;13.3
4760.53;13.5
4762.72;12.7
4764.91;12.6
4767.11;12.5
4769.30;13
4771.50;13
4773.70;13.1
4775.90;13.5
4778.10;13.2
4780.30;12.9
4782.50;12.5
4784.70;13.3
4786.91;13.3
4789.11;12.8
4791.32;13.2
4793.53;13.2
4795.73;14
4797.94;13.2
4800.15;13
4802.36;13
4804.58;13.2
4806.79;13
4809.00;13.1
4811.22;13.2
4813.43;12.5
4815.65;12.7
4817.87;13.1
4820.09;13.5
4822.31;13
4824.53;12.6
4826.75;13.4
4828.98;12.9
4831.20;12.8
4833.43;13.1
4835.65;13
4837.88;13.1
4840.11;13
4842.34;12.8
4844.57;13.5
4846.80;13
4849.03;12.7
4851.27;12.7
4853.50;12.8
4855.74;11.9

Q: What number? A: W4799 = 13.1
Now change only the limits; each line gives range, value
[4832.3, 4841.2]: 13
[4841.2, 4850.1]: 13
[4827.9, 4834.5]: 12.9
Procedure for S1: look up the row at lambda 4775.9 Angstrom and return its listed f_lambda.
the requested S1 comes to 13.5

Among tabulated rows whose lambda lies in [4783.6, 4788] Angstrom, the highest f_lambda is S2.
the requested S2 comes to 13.3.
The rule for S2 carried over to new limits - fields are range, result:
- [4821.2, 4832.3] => 13.4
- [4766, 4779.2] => 13.5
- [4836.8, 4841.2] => 13.1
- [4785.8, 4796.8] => 14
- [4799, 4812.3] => 13.2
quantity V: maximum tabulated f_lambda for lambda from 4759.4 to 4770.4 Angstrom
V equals 13.5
